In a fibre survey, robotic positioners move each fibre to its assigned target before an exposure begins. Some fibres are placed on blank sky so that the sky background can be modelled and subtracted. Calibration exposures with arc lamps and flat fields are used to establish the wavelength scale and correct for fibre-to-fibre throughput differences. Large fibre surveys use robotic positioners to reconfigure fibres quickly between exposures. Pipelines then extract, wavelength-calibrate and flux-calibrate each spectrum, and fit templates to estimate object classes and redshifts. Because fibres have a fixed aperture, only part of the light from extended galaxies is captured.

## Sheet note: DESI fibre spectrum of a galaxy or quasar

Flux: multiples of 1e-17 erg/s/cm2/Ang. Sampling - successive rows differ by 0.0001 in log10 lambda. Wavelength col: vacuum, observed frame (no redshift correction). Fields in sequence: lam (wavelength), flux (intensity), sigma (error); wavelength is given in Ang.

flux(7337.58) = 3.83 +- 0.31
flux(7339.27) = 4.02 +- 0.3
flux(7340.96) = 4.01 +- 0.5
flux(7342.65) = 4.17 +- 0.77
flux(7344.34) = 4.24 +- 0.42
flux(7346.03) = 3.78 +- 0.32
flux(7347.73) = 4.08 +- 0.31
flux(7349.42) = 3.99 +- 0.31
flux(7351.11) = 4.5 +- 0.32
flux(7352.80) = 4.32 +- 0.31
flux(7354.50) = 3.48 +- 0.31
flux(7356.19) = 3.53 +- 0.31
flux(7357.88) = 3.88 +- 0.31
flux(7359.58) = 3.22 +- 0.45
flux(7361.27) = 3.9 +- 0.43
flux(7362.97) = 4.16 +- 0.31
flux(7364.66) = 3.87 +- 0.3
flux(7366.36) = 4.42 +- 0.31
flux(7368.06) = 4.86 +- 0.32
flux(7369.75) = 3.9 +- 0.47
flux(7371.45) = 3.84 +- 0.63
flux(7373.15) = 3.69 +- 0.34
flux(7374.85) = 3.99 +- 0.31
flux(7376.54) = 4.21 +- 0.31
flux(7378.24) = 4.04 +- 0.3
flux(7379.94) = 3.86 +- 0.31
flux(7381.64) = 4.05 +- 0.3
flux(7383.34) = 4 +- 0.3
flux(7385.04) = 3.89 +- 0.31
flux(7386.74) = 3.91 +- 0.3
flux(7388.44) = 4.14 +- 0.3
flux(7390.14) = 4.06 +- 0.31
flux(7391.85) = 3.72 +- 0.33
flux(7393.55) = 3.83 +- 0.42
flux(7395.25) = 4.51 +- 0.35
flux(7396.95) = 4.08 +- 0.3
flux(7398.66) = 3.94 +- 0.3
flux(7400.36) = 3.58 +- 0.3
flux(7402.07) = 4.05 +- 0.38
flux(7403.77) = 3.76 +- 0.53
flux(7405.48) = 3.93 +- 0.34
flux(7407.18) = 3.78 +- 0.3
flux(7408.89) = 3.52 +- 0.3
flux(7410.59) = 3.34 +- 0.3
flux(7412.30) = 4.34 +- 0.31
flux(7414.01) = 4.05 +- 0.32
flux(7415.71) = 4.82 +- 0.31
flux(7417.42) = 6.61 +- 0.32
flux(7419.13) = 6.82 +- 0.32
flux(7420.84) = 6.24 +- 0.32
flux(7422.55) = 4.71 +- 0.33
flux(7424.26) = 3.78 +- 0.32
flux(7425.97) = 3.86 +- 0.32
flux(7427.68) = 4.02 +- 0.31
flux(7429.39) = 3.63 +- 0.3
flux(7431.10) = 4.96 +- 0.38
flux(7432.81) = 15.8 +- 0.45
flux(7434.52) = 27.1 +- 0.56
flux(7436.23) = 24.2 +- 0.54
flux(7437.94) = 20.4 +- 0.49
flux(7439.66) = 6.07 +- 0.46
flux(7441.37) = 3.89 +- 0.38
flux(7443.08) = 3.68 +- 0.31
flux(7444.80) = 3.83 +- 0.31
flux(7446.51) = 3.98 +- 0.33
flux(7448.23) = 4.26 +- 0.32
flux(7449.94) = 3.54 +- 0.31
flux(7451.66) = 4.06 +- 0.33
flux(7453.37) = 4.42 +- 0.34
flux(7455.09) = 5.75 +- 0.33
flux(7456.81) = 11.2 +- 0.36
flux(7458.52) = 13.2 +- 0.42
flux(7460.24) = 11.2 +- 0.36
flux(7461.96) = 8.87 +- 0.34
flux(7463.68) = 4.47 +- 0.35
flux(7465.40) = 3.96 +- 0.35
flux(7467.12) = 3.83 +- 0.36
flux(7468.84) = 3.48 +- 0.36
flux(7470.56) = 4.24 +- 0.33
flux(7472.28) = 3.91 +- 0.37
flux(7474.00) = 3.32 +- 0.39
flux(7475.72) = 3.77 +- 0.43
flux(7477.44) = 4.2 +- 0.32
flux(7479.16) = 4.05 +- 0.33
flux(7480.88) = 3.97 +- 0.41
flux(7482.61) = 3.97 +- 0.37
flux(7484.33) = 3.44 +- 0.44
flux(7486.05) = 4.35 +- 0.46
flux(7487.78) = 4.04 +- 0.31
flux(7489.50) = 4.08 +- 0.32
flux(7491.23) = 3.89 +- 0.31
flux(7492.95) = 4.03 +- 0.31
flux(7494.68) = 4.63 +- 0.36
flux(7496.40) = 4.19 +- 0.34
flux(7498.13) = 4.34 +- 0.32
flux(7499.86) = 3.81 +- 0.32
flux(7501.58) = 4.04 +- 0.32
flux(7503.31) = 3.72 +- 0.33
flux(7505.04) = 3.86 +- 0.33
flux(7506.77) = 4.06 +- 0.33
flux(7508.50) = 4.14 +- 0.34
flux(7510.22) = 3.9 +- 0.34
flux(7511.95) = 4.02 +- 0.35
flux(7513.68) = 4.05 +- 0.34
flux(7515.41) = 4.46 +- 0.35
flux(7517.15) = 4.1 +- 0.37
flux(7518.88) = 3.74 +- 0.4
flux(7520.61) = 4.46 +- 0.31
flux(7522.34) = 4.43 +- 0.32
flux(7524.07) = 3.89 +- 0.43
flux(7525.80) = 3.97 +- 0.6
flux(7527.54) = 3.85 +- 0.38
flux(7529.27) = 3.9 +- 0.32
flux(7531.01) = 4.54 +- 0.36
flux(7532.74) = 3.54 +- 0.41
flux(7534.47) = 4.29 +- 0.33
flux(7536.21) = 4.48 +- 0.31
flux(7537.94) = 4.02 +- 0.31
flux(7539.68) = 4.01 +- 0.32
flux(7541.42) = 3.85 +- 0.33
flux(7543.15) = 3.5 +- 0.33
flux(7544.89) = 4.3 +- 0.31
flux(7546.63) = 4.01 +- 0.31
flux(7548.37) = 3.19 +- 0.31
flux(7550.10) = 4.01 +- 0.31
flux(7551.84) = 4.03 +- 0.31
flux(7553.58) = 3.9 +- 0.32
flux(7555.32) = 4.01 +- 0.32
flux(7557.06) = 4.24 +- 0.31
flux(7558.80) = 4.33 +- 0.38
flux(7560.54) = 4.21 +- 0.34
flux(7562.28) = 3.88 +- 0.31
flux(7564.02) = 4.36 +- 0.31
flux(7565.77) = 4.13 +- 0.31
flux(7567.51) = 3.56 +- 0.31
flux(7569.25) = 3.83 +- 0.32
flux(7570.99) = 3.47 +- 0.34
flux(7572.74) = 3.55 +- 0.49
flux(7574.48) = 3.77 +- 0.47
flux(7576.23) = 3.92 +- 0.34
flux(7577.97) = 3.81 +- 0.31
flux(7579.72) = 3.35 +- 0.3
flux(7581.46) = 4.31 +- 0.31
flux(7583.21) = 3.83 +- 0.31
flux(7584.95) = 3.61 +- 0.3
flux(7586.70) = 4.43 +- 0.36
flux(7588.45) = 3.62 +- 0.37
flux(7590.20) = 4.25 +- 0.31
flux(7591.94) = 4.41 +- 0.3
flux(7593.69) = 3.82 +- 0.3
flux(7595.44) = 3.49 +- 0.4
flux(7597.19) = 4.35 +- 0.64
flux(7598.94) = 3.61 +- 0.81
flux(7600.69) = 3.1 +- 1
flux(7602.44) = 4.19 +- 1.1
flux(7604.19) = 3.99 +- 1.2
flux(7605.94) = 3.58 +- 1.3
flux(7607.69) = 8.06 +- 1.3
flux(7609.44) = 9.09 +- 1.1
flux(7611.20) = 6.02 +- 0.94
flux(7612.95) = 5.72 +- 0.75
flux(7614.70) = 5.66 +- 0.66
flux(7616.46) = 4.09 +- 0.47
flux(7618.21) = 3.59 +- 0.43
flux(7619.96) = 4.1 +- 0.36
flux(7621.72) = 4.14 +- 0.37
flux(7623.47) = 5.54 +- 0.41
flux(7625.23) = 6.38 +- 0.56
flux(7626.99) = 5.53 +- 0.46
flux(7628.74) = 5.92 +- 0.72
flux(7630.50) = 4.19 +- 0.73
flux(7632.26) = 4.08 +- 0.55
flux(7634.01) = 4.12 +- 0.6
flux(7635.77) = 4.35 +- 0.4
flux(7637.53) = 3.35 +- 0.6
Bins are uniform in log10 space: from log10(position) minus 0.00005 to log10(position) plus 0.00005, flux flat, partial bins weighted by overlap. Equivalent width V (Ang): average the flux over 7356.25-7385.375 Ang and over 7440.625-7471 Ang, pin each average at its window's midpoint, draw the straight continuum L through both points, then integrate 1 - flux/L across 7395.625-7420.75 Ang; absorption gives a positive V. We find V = 1.9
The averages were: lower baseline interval 3.98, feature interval 4.39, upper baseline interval 5.68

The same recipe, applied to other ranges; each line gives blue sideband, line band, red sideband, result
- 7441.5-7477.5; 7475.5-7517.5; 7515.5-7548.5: 5.68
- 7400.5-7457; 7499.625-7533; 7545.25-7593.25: 6.13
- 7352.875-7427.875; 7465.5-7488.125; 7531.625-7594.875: 0.86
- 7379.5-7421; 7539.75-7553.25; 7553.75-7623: 1.36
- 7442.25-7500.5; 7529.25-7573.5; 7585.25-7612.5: 7.23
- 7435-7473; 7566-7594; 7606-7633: 9.62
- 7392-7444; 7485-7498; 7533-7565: 2.54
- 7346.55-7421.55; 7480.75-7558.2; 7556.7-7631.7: 5.51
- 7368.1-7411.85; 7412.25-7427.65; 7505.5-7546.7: -4.09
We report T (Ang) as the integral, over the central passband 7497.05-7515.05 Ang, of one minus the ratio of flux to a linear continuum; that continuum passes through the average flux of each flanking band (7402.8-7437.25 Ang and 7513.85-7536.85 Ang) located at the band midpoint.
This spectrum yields 2.59 Ang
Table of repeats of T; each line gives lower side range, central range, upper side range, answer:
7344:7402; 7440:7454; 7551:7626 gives 0.3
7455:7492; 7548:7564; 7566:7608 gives 1.1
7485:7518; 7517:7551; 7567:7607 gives -0.1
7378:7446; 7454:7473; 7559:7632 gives -3.8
